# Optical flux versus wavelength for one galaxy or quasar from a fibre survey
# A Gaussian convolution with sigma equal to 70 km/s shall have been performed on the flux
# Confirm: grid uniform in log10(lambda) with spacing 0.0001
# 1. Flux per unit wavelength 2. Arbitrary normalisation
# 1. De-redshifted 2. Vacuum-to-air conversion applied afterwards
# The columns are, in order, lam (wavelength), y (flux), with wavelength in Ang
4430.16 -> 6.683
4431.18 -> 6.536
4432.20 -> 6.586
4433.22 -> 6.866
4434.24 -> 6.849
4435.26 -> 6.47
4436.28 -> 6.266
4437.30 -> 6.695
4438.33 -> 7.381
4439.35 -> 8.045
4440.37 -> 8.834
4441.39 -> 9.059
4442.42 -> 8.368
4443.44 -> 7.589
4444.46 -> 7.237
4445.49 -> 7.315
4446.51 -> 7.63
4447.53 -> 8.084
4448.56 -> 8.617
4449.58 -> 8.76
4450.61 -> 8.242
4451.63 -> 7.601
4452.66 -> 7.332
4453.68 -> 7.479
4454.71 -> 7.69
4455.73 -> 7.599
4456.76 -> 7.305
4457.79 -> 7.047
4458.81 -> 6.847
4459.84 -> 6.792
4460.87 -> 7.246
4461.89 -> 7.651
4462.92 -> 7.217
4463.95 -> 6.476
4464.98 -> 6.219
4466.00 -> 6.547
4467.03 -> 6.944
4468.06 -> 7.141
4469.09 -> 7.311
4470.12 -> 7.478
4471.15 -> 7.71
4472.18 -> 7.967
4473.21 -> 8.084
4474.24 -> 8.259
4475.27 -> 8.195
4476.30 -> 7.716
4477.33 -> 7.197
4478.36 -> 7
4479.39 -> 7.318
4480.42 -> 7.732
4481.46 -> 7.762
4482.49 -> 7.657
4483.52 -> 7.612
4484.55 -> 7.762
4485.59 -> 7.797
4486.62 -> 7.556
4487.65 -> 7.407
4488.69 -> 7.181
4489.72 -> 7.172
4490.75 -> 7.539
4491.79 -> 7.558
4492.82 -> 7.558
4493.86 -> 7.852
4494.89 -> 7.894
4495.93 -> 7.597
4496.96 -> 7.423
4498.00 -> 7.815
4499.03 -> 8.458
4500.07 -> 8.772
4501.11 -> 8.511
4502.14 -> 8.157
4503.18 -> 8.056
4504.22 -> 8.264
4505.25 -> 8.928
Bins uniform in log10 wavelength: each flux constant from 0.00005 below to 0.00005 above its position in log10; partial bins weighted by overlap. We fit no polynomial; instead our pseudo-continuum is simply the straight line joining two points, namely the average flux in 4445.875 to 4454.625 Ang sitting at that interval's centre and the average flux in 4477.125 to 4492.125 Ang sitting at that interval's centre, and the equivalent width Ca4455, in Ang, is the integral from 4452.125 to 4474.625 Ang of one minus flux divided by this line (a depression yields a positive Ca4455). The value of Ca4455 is 1.41 Ang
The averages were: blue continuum 7.95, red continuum 7.49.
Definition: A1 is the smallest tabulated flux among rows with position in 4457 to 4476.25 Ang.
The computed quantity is 6.219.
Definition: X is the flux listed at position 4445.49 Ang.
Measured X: 7.315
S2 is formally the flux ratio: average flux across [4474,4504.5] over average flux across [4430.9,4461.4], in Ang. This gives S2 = 1.0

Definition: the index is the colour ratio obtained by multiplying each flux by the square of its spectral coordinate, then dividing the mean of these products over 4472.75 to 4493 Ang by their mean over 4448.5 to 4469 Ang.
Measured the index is 1.1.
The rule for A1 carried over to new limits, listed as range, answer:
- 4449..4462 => 6.792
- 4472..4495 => 7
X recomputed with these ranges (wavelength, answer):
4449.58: 8.76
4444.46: 7.237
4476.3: 7.716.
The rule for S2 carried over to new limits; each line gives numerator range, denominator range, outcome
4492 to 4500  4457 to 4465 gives 1.12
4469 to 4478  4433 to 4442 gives 1.05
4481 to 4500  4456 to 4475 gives 1.06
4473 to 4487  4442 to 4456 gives 0.98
